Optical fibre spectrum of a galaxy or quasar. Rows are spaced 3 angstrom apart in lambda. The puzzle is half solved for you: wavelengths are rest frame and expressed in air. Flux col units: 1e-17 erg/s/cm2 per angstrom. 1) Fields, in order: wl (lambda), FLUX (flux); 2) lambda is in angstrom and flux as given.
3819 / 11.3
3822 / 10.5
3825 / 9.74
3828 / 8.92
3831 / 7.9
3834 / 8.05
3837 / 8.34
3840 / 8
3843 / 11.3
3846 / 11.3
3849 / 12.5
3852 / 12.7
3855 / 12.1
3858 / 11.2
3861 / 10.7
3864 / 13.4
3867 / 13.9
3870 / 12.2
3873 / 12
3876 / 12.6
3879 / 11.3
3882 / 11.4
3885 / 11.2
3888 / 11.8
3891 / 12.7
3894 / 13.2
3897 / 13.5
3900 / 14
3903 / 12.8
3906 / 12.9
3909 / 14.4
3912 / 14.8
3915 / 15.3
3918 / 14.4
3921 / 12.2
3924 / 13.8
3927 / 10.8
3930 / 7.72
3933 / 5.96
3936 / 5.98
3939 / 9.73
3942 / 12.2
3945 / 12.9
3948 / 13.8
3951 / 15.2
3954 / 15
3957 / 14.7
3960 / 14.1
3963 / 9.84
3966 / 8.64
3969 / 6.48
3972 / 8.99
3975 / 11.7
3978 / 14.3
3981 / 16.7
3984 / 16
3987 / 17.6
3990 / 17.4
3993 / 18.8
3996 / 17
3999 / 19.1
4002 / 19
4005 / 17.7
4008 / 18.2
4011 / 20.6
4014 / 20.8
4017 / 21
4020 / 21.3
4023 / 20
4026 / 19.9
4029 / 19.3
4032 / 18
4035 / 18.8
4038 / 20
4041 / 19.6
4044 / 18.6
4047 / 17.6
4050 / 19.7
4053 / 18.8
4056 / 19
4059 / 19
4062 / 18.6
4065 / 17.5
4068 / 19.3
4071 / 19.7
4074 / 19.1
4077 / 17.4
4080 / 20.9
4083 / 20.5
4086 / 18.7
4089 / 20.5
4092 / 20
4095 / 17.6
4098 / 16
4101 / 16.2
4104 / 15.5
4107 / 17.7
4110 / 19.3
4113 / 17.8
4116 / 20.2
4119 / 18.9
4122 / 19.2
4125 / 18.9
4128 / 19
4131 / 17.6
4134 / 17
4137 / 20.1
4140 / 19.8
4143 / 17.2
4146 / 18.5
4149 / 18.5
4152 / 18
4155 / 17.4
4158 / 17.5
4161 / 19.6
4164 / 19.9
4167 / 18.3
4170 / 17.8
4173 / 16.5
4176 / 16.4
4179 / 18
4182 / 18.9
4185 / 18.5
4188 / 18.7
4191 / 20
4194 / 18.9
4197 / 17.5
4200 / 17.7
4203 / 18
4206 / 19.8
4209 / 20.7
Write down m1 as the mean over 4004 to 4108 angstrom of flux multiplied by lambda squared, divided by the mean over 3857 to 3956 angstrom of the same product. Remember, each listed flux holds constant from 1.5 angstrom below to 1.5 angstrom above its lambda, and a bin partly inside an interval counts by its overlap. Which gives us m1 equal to 1.66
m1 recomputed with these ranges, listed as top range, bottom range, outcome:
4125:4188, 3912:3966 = 1.70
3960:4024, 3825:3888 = 1.57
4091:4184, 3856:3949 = 1.69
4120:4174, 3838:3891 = 1.80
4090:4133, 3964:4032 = 1.14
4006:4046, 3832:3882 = 1.89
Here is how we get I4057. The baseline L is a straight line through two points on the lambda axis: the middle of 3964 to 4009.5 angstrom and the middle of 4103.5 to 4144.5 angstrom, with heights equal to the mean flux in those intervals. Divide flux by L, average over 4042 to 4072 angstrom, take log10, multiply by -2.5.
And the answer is -0.12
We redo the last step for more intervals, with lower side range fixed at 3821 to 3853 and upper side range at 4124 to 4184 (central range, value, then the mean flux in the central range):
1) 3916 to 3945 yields 0.17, 10.5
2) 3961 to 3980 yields 0.29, 10.3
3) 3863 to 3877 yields -0.19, 12.8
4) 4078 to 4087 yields -0.22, 20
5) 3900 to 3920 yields -0.19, 14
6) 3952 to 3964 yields -0.05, 13.6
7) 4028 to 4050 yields -0.24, 18.9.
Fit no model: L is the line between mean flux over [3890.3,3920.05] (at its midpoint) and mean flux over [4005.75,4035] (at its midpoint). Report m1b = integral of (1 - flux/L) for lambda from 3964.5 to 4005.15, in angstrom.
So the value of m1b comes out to 7.22 angstrom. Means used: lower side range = 13.8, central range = 14.9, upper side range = 19.8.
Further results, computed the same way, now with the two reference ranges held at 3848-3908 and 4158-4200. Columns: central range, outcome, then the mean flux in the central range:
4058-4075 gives -2.9 angstrom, 18.9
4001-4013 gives -3.2 angstrom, 18.9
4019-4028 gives -3.0 angstrom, 20.3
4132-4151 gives -1.0 angstrom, 18.5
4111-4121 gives -1.1 angstrom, 19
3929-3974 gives 10.0 angstrom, 10.8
